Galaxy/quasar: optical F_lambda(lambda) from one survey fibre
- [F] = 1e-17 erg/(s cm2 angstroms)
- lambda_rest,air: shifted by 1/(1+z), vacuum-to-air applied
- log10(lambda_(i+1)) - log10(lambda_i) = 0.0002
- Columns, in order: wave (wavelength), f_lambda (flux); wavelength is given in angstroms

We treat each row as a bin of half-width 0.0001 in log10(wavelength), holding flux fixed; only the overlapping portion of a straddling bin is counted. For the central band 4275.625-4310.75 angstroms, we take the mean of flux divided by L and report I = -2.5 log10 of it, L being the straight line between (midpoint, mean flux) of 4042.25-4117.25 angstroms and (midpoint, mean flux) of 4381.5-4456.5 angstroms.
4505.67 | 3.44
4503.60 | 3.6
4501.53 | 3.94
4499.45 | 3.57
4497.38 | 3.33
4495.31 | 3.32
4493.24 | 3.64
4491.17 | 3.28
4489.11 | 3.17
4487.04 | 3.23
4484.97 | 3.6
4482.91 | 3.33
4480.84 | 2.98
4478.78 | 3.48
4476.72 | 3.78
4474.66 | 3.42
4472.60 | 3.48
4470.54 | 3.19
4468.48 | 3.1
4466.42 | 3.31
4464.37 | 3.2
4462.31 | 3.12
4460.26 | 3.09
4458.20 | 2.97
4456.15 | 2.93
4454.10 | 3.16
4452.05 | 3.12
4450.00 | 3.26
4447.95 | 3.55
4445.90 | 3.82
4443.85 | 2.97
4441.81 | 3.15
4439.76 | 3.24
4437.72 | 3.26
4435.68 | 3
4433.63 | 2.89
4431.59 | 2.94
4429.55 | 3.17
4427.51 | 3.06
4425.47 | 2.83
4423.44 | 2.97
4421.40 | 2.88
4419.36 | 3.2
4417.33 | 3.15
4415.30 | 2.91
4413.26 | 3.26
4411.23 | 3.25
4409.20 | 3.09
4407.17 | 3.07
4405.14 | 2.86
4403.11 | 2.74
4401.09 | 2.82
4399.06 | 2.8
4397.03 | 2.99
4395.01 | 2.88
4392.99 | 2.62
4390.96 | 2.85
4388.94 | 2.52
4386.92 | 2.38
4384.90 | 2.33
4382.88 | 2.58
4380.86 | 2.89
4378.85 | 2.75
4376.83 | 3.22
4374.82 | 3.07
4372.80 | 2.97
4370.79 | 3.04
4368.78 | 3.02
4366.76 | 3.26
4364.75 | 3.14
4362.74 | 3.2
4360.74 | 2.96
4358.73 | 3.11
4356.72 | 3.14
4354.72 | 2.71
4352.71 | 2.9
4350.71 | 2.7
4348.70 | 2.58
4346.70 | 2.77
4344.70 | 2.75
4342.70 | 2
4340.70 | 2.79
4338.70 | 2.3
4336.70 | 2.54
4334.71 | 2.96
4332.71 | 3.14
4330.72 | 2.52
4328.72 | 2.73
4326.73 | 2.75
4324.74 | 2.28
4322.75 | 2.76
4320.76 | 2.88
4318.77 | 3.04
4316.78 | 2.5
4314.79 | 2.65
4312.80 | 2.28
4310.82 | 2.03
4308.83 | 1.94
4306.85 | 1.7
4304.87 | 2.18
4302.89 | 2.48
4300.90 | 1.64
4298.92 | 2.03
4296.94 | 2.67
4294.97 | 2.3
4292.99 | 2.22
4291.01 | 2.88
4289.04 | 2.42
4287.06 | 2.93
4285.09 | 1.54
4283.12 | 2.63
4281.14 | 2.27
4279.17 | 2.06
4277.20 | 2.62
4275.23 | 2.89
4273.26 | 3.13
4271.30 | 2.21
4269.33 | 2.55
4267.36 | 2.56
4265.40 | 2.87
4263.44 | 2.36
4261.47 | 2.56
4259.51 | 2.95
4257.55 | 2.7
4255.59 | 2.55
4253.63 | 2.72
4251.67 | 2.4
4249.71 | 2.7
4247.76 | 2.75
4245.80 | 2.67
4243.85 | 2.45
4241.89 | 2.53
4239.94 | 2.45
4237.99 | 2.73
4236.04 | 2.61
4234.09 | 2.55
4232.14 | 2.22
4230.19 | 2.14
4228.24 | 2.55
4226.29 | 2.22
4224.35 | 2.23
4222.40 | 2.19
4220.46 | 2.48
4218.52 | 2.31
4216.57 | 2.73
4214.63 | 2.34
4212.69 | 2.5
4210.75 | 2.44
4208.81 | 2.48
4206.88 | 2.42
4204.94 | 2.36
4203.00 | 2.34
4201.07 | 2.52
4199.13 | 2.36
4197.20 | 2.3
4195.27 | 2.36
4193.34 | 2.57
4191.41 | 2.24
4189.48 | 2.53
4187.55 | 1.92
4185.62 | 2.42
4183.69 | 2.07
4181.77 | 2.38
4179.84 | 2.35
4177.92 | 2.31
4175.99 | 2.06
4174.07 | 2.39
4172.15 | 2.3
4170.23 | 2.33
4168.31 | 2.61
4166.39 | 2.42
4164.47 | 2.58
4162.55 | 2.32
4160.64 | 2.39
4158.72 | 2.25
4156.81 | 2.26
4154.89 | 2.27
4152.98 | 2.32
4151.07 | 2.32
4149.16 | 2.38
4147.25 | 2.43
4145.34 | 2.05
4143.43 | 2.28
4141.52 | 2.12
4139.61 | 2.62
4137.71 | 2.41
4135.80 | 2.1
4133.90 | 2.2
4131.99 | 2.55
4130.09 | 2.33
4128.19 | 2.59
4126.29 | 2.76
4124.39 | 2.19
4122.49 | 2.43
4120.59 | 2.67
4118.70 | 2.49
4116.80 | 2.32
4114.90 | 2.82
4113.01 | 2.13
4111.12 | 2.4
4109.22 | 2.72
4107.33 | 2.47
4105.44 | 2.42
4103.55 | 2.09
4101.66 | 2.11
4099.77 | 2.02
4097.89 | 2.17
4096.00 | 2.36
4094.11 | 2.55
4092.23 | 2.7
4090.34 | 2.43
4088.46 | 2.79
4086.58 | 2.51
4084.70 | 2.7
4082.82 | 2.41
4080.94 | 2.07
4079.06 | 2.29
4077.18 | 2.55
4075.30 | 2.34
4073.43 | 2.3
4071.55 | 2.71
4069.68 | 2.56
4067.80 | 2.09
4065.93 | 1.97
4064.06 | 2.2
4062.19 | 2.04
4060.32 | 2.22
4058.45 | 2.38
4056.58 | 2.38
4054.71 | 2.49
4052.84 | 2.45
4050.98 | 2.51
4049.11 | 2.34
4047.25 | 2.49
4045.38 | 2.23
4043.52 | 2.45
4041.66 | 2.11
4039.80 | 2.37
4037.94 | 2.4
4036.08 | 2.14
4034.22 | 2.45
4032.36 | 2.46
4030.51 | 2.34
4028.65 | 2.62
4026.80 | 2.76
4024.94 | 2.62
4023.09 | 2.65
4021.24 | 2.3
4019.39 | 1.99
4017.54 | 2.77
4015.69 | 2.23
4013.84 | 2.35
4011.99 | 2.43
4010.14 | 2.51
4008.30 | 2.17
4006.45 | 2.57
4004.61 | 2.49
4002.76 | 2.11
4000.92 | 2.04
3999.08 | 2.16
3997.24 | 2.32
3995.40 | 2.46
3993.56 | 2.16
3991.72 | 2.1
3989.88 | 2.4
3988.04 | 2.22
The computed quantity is 0.21 mag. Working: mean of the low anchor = 2.38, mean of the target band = 2.27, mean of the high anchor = 2.99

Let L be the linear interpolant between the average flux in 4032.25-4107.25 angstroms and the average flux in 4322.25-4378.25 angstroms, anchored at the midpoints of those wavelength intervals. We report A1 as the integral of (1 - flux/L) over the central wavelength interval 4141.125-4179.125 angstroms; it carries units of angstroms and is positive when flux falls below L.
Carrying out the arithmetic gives 2.8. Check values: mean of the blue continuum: 2.36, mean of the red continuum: 2.83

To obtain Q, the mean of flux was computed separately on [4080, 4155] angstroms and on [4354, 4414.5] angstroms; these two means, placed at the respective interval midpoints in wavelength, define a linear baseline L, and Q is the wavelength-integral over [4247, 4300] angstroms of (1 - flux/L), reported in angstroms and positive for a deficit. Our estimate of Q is 3.3 angstroms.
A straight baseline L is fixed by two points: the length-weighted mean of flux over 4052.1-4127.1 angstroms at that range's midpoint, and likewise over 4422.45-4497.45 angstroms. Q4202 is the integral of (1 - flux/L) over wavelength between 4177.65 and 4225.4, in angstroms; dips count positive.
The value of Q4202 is 5.0 angstroms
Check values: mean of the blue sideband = 2.39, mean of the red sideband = 3.22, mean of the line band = 2.37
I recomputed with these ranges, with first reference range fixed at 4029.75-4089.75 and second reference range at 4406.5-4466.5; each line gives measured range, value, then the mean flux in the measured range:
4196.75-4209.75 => 0.11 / 2.4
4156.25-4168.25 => 0.08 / 2.39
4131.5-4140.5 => 0.07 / 2.36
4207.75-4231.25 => 0.13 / 2.38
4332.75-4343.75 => 0.14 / 2.57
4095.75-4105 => 0.14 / 2.15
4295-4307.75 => 0.32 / 2.13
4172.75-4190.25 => 0.15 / 2.27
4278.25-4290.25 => 0.21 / 2.32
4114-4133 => -0.01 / 2.51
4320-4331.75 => 0.10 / 2.65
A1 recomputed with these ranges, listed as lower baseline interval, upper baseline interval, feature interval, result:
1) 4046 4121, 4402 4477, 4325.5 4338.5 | 0.8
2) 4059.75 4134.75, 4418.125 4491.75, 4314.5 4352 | 3.3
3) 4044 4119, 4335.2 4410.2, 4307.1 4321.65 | 1.6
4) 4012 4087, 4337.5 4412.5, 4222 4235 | 1.6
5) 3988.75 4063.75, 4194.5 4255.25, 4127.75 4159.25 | 1.3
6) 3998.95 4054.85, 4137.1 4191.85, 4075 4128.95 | -1.8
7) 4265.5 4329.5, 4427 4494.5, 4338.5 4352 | 0.5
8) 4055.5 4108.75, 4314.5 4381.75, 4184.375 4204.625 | 1.6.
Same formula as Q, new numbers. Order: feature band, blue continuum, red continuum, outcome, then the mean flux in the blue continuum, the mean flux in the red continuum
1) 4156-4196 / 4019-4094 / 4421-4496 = 4.6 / 2.4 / 3.22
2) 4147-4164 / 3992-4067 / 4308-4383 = 1.3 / 2.35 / 2.76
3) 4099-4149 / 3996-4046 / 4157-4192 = -0.7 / 2.37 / 2.33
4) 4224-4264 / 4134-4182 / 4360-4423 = 0.3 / 2.33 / 2.93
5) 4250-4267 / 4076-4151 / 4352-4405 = 0.2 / 2.4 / 2.88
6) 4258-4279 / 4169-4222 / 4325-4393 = -0.7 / 2.36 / 2.8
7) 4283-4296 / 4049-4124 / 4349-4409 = 1.6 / 2.39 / 2.88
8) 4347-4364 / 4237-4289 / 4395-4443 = -0.4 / 2.57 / 3.02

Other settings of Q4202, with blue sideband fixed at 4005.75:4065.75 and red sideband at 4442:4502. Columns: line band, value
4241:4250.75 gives 0.7 angstroms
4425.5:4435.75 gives 0.7 angstroms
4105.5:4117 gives 0.3 angstroms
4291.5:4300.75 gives 2.1 angstroms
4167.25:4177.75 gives 1.3 angstroms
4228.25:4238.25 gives 1.3 angstroms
